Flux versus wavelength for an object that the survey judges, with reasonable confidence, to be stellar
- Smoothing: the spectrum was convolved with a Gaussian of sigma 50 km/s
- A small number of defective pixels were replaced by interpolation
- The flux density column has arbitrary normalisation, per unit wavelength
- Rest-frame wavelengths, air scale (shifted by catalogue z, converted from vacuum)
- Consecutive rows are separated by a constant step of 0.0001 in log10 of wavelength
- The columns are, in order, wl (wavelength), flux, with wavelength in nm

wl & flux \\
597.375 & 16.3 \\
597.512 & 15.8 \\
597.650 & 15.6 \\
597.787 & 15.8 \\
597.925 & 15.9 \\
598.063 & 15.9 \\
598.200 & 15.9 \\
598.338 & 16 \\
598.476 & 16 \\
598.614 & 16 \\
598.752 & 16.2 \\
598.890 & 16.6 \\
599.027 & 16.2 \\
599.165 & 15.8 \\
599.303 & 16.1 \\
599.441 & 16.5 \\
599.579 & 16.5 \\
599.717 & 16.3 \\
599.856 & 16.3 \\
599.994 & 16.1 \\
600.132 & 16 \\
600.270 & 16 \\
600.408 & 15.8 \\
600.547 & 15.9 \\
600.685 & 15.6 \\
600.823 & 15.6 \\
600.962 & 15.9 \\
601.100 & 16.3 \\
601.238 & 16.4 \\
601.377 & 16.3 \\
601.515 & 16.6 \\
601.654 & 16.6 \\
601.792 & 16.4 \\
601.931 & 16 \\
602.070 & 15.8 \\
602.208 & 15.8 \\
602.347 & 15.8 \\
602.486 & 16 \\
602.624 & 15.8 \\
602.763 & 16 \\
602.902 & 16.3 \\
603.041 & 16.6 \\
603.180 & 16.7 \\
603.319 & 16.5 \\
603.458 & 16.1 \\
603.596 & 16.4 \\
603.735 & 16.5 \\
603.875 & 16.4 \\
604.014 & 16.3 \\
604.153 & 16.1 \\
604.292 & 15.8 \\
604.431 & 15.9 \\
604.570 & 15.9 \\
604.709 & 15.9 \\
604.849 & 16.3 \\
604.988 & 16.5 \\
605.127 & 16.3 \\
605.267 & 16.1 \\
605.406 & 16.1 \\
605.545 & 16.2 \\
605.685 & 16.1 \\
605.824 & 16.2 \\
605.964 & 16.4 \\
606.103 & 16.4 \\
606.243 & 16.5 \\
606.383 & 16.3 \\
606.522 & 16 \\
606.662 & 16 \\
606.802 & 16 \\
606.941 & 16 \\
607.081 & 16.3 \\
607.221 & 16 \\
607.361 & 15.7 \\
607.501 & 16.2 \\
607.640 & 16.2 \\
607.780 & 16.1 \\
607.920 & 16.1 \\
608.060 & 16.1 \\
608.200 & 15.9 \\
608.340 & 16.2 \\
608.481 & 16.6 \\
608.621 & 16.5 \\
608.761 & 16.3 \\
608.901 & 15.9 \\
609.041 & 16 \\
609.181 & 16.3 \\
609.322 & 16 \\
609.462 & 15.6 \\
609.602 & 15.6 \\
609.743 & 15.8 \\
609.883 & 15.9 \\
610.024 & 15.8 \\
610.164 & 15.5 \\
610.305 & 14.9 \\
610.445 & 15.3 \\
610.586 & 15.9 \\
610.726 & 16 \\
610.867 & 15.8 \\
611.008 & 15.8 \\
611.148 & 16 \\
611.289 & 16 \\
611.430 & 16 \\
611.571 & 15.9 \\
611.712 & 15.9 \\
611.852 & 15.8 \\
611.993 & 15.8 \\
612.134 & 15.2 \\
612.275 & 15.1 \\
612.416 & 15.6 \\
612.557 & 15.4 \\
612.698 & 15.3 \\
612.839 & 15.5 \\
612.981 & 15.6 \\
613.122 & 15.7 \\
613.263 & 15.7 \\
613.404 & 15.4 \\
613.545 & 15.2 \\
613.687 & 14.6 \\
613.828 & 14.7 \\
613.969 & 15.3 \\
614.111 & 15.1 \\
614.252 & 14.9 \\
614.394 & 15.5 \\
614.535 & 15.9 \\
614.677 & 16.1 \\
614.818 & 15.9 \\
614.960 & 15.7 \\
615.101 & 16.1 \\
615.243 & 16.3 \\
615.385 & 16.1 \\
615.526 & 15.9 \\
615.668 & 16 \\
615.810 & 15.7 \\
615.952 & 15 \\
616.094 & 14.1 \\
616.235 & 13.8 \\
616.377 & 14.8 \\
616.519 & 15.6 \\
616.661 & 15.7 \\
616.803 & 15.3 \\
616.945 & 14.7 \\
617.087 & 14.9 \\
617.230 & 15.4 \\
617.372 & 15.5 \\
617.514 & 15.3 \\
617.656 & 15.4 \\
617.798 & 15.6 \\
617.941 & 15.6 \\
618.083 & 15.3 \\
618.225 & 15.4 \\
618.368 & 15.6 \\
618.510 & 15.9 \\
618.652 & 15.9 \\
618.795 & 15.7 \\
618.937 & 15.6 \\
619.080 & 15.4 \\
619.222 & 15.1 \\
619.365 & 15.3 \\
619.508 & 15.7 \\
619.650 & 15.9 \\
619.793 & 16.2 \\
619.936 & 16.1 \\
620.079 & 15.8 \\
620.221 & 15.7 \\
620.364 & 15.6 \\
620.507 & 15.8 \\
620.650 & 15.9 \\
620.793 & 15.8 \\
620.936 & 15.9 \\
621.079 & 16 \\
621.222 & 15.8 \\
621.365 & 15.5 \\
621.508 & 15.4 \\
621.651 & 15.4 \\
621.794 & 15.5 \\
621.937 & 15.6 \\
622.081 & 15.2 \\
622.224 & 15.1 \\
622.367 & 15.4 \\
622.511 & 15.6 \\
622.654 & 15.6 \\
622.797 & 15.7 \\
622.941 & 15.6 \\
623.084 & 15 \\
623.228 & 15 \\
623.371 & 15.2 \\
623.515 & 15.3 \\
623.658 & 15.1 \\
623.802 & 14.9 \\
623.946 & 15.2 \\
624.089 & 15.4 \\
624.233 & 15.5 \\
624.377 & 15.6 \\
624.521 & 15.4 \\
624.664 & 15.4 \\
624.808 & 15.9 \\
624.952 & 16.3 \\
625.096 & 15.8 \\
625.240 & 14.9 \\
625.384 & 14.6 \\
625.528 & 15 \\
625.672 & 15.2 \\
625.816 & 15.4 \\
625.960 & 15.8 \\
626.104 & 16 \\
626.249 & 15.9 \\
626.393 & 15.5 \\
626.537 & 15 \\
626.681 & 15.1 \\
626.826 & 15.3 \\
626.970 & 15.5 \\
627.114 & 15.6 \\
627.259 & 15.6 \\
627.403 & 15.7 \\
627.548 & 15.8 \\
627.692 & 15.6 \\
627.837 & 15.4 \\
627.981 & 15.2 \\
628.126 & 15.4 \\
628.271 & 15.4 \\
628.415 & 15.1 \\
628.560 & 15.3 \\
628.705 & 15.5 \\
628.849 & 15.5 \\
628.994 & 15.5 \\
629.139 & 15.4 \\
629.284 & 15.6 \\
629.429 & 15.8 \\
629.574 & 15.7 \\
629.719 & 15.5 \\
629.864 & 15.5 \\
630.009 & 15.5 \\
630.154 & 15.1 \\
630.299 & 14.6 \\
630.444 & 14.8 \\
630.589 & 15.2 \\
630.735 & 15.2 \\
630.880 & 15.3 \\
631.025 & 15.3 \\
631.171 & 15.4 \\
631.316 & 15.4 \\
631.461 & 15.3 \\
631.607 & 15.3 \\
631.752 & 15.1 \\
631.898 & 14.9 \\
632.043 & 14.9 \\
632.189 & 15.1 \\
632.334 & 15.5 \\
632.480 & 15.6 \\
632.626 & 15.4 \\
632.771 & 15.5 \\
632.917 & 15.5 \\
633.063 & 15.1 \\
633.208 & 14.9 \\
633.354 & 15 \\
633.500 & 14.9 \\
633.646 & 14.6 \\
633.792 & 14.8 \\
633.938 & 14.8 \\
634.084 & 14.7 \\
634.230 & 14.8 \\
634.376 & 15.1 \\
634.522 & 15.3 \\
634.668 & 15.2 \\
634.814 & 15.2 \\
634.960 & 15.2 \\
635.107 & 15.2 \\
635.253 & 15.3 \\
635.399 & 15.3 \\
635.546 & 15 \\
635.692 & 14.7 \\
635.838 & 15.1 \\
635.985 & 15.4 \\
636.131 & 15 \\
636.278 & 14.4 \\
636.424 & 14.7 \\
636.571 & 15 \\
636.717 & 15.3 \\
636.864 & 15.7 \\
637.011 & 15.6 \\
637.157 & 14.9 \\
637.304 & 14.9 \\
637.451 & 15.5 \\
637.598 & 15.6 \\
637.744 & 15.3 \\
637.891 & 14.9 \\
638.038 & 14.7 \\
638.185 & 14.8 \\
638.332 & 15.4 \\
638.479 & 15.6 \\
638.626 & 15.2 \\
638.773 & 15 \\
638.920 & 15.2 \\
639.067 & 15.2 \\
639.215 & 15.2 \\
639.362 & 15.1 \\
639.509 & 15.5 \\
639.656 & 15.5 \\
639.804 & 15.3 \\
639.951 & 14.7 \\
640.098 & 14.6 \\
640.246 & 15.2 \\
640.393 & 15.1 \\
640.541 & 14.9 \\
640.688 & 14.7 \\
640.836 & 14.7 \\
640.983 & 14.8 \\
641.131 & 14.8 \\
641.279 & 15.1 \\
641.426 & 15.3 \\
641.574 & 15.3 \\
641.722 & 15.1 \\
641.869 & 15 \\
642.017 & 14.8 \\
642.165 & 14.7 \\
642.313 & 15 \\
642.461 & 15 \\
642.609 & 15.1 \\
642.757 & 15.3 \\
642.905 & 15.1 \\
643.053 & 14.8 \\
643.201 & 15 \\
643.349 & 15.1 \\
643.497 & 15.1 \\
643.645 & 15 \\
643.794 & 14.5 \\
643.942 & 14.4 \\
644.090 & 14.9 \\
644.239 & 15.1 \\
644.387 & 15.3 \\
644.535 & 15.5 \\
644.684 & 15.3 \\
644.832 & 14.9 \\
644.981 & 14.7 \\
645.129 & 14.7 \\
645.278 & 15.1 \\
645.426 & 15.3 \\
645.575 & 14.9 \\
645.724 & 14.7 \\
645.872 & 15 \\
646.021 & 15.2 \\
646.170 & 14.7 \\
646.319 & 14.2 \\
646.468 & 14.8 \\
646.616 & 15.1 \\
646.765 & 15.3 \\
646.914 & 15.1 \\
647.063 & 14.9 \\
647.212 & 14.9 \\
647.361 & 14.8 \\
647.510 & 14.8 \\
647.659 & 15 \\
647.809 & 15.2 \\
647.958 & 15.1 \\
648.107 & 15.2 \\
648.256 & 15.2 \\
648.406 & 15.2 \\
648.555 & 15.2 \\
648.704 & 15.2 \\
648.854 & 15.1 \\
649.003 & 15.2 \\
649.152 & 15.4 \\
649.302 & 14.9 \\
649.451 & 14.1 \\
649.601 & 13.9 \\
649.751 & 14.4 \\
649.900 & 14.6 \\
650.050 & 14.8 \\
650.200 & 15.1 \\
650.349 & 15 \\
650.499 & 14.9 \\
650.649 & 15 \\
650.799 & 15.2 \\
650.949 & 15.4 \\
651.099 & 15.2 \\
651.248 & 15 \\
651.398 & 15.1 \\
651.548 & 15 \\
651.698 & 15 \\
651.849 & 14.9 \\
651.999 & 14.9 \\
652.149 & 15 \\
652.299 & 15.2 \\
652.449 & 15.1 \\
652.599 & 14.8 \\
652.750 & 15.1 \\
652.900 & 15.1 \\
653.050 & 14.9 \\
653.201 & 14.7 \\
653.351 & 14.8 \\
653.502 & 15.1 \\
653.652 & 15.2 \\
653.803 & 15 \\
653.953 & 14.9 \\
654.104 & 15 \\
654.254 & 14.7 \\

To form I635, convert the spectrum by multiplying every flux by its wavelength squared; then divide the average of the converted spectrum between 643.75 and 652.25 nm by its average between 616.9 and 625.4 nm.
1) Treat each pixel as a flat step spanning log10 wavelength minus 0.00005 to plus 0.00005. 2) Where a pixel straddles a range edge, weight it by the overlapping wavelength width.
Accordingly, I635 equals 1.05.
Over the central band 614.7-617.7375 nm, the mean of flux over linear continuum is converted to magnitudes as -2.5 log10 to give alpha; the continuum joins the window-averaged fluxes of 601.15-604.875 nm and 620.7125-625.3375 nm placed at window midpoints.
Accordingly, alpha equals 0.02 mag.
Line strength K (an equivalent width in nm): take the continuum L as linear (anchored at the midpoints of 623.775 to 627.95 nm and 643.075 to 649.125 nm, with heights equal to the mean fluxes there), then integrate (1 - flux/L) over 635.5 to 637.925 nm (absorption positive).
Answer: 0.01 nm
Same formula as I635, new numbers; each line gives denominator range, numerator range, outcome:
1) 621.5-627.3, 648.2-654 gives 1.06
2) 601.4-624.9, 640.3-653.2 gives 1.06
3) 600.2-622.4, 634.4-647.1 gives 1.05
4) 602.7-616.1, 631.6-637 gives 1.03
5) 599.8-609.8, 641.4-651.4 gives 1.06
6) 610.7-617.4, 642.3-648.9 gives 1.07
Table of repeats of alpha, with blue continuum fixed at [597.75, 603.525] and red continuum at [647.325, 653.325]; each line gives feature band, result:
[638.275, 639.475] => 0.00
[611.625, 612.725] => 0.02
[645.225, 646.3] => 0.01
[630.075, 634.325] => 0.02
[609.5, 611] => 0.02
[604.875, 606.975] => -0.02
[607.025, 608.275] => -0.01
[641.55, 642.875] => 0.01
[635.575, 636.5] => 0.03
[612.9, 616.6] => 0.03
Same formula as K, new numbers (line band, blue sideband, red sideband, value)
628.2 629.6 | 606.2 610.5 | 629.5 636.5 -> -0.02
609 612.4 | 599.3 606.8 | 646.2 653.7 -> 0.05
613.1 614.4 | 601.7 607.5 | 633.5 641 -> 0.06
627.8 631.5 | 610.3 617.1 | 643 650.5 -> -0.03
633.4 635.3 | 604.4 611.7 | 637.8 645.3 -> 0.03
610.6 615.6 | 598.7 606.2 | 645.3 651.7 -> 0.08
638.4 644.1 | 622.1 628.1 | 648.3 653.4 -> 0.04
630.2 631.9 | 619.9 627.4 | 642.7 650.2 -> 0.02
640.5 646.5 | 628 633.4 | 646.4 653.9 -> 0.06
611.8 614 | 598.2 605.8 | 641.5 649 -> 0.07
